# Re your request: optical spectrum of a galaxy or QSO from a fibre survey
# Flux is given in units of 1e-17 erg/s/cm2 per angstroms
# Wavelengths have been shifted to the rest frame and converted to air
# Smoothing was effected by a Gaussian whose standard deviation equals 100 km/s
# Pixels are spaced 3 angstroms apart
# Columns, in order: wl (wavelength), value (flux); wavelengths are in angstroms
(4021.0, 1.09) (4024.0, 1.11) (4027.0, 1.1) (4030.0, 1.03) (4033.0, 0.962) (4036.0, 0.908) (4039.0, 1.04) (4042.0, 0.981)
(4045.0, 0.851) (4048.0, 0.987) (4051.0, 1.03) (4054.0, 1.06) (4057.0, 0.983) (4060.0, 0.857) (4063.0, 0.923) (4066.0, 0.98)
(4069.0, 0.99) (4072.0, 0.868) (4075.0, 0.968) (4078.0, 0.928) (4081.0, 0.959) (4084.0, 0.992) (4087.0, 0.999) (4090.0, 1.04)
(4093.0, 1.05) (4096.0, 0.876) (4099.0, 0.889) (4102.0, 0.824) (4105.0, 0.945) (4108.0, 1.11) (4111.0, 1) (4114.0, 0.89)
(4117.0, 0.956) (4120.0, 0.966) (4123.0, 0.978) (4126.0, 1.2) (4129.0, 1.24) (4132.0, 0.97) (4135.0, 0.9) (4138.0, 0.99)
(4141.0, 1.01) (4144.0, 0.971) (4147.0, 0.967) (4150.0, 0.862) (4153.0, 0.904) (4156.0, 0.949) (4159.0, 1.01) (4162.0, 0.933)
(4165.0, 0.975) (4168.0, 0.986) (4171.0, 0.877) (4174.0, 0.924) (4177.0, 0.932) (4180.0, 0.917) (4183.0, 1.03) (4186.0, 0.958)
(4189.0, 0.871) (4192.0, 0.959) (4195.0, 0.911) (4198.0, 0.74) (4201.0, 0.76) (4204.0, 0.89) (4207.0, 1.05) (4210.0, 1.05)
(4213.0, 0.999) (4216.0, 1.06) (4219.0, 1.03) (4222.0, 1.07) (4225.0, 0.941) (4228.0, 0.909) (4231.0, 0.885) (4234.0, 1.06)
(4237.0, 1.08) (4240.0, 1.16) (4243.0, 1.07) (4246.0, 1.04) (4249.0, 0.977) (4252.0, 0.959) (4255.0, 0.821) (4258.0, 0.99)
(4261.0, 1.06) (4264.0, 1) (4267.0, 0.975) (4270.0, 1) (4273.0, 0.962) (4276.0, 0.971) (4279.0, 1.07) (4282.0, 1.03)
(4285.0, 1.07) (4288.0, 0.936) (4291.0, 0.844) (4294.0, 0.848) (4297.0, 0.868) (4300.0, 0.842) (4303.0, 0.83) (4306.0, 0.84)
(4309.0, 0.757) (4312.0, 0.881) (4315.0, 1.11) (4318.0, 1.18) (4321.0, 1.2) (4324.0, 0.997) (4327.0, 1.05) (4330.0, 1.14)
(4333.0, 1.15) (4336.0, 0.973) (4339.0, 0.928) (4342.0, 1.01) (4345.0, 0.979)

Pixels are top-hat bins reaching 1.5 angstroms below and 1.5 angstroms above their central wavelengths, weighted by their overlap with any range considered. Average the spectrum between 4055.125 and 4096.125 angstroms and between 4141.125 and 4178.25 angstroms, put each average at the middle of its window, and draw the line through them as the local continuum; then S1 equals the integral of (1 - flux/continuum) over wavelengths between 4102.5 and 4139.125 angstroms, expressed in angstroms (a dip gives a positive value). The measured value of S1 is -2.1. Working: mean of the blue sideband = 0.962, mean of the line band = 1.01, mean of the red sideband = 0.943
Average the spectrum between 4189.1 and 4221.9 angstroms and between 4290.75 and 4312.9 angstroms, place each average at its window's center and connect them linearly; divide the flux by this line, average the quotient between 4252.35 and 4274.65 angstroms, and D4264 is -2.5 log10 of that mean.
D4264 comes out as -0.107 mag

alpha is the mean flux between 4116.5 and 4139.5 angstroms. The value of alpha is 1.03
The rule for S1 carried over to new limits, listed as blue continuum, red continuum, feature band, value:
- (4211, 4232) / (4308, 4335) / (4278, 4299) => 1.76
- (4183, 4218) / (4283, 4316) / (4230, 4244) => -2.07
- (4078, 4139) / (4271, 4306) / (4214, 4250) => -2.86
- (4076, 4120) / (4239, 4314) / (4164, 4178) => 0.29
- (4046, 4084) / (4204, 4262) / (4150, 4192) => 2.08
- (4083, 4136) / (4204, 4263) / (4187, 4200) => 1.73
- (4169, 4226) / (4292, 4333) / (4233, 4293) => -2.65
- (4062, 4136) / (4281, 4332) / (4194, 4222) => 0.63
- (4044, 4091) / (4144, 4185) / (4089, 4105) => 0.41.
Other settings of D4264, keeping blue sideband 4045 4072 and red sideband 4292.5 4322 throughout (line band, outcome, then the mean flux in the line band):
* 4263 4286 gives -0.082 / 1.01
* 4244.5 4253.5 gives -0.060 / 0.992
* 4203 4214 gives -0.065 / 1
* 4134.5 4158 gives 0.005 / 0.947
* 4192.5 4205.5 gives 0.134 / 0.836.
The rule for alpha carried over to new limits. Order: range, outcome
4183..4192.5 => 0.942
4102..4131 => 1.02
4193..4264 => 0.979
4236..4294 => 0.996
